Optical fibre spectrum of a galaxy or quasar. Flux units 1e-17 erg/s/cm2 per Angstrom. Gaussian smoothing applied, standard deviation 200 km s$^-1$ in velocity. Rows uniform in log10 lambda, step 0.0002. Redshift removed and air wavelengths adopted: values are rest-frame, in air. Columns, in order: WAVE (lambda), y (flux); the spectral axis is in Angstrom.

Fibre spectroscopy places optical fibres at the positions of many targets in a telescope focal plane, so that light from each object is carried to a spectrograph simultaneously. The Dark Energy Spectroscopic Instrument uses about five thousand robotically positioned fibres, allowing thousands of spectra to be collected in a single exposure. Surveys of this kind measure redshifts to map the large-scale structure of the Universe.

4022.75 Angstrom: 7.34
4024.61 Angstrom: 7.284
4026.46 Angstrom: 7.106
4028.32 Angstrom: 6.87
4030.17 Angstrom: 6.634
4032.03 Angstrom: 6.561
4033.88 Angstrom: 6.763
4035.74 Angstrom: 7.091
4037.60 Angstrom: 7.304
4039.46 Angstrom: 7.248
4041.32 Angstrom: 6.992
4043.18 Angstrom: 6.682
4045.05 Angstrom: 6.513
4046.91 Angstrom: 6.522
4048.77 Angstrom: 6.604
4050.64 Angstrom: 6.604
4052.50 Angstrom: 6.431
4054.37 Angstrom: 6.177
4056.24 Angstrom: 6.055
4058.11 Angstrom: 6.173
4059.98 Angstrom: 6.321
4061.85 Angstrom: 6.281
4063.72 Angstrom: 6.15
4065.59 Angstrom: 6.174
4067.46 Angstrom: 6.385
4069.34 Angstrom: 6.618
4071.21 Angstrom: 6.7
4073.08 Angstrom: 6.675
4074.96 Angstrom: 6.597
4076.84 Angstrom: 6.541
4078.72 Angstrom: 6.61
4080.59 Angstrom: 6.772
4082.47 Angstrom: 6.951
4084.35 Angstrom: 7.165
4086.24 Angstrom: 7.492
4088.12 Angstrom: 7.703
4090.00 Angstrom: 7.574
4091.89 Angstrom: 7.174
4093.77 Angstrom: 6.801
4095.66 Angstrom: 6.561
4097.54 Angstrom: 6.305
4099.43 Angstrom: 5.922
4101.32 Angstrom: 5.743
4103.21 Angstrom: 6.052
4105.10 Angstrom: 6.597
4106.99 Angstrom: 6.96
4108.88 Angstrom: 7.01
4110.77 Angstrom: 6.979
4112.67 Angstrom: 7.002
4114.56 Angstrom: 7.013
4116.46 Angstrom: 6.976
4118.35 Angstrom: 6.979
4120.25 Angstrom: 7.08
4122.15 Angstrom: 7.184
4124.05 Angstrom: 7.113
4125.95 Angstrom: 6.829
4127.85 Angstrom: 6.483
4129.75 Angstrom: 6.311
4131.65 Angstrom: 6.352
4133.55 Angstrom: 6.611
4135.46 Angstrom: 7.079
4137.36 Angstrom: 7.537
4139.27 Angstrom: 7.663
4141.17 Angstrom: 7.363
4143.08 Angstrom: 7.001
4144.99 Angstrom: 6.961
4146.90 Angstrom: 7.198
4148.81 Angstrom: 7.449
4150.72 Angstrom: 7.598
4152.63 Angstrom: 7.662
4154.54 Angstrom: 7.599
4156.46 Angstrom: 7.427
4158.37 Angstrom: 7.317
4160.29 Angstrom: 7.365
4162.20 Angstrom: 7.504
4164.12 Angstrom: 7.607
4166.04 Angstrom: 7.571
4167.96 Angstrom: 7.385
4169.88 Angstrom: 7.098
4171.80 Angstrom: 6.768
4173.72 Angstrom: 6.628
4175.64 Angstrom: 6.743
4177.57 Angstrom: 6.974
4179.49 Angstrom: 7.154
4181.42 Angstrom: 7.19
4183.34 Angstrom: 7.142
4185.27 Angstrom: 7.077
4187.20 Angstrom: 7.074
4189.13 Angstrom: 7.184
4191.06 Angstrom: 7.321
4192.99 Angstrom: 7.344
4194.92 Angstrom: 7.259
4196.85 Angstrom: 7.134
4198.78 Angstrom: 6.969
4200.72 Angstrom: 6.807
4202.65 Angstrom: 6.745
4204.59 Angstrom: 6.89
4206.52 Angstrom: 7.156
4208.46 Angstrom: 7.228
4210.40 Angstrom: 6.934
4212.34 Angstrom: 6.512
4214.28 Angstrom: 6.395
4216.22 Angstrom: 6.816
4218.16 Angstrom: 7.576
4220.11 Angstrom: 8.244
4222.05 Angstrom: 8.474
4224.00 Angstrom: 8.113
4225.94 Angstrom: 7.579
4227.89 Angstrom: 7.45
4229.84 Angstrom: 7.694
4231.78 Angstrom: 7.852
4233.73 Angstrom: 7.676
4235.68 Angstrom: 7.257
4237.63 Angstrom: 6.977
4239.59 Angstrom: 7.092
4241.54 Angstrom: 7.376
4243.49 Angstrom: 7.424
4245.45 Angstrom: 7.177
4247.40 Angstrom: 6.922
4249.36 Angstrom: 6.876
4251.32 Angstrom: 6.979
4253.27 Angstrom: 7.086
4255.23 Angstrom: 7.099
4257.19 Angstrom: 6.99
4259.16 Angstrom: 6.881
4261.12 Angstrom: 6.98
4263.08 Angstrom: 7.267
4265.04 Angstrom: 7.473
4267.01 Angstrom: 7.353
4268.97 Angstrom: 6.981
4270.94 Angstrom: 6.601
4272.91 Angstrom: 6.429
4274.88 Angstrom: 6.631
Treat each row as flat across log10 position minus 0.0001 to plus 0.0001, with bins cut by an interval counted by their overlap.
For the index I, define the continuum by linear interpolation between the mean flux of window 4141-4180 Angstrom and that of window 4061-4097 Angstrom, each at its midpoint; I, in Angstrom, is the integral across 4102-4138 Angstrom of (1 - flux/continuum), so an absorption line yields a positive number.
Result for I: 0.9 Angstrom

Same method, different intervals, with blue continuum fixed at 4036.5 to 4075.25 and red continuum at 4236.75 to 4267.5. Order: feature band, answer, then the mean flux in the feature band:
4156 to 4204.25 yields -1.7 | 7.14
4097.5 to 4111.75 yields 0.5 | 6.45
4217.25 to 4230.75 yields -1.6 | 7.87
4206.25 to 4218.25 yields 0.2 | 6.89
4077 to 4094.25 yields -1.3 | 7.12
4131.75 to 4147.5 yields -0.8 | 7.13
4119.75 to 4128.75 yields -0.3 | 6.93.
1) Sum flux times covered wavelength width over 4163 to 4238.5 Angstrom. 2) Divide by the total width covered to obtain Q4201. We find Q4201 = 7.23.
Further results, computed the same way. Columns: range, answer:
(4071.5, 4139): 6.83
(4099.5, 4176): 7.04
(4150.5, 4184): 7.26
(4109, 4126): 7.02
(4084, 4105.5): 6.75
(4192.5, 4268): 7.23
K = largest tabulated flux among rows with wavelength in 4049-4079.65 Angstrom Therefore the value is 6.7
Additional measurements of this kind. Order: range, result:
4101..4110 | 7.01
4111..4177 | 7.663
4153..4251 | 8.474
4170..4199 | 7.344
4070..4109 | 7.703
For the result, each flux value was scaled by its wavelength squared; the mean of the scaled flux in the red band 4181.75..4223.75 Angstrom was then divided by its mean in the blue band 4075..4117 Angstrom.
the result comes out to 1.11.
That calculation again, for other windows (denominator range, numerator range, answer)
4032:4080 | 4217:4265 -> 1.23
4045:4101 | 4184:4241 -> 1.18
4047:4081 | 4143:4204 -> 1.18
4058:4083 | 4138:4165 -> 1.19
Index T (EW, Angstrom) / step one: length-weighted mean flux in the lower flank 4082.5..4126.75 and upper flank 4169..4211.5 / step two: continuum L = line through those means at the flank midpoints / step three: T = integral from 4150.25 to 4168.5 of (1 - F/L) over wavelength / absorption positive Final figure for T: -1.4 Angstrom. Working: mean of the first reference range 6.88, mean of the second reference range 7.04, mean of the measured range 7.5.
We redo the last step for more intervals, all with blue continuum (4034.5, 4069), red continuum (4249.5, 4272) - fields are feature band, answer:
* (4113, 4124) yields -0.6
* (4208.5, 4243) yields -2.2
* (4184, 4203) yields -0.6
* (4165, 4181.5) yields -0.5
